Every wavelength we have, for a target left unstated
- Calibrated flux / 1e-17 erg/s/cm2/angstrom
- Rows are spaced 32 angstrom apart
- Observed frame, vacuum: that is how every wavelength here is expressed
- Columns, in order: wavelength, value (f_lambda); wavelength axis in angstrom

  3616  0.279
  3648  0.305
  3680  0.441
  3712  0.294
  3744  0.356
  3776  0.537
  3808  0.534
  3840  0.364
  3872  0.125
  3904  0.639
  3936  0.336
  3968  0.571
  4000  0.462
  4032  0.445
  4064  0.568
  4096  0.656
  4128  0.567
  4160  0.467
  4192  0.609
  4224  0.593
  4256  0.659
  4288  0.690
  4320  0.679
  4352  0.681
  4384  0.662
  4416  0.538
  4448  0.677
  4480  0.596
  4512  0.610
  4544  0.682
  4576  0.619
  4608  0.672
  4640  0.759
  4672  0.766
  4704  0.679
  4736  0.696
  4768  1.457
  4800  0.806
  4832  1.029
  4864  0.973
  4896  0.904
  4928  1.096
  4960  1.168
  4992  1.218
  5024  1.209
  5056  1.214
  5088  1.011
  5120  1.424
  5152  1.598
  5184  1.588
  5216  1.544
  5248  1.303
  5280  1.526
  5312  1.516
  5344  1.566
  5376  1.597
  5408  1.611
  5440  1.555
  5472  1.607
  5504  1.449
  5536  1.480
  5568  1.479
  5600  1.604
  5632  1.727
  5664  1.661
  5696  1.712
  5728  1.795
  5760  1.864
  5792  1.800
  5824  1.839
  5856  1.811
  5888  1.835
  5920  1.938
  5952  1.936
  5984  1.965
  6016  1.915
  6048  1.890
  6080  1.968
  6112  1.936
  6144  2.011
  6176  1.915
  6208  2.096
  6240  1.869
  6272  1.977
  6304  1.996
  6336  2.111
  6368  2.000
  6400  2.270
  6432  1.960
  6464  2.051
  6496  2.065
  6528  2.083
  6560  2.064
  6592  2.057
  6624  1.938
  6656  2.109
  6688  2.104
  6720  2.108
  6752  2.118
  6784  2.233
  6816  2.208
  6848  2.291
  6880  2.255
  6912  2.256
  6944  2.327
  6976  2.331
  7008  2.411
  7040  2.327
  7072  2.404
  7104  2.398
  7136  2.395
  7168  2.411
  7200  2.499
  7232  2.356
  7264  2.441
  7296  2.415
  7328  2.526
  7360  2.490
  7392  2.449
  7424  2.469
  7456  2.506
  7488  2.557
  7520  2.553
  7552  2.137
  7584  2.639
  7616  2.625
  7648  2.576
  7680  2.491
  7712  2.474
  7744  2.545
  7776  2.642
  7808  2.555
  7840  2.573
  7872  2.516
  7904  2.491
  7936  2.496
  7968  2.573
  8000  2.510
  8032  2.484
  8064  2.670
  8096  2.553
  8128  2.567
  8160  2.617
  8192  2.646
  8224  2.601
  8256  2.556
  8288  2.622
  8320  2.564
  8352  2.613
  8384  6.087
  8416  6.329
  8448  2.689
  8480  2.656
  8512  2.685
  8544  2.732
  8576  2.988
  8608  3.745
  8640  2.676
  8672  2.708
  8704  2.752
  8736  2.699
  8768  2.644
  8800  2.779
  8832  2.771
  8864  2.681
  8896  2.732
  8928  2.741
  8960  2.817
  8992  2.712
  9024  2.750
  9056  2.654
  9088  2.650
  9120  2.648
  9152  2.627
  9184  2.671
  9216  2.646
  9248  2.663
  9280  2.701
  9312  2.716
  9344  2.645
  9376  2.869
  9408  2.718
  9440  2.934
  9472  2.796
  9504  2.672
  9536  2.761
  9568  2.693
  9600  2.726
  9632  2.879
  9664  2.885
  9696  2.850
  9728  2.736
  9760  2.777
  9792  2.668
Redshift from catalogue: 0.279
